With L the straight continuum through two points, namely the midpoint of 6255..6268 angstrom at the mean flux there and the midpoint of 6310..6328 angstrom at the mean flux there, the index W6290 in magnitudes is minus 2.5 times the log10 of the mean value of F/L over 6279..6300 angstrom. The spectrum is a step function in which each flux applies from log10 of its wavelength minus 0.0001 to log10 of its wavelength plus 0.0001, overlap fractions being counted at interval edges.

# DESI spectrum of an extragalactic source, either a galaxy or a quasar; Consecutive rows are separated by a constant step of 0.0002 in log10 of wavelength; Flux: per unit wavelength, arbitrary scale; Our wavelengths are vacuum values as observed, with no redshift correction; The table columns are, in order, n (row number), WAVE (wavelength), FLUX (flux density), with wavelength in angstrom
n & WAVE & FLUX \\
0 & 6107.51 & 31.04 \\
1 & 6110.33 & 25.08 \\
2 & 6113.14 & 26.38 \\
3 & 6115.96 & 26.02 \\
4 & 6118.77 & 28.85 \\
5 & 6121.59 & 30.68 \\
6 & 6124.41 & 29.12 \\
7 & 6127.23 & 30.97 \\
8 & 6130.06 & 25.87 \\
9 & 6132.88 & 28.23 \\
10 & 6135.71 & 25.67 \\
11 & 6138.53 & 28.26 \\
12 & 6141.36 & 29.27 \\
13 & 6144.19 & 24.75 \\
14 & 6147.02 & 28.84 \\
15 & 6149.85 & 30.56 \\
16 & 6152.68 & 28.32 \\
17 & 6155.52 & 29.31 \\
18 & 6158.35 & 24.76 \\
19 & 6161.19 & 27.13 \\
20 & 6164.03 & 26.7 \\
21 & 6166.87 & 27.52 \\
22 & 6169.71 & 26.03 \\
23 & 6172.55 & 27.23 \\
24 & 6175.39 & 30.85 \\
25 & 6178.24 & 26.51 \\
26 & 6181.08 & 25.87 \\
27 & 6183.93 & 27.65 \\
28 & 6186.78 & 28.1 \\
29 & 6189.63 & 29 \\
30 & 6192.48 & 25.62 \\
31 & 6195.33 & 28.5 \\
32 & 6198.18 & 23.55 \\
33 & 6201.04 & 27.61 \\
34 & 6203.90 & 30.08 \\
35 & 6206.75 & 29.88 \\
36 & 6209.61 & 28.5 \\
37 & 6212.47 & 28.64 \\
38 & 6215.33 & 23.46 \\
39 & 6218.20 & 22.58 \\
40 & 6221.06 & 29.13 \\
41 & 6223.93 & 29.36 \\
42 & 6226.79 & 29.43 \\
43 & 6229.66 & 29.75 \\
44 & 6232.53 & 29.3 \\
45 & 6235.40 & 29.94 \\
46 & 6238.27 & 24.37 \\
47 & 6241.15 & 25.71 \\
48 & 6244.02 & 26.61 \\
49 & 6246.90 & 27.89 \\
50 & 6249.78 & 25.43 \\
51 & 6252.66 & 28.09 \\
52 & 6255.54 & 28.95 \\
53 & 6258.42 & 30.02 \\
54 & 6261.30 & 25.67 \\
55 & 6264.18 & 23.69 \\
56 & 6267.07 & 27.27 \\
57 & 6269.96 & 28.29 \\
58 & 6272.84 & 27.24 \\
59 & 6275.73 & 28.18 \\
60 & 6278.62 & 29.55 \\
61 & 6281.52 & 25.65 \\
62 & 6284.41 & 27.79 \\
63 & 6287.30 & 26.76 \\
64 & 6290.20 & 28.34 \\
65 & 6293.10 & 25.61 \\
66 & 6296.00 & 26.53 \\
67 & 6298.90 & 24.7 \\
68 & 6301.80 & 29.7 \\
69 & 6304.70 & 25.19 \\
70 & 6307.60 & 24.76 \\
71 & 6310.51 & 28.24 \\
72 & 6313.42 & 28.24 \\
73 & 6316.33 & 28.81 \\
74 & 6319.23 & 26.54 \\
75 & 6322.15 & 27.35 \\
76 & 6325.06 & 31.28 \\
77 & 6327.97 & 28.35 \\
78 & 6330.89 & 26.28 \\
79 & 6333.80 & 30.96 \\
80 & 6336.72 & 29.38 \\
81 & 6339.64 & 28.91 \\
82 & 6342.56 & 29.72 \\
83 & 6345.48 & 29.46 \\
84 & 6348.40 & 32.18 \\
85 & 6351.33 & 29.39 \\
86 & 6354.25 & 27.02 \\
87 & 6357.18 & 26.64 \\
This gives 0.04 mag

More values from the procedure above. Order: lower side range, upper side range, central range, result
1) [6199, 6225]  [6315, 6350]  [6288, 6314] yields 0.08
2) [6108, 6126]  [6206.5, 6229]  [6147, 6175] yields 0.00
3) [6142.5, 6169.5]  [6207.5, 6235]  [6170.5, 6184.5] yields 0.00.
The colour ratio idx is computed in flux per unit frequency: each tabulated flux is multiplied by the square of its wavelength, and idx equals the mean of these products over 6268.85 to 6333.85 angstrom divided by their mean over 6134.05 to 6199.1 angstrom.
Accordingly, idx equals 1.05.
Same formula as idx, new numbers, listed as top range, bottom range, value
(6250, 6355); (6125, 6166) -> 1.06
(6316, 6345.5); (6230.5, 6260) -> 1.07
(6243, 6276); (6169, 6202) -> 1.02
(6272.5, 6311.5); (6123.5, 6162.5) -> 1.01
